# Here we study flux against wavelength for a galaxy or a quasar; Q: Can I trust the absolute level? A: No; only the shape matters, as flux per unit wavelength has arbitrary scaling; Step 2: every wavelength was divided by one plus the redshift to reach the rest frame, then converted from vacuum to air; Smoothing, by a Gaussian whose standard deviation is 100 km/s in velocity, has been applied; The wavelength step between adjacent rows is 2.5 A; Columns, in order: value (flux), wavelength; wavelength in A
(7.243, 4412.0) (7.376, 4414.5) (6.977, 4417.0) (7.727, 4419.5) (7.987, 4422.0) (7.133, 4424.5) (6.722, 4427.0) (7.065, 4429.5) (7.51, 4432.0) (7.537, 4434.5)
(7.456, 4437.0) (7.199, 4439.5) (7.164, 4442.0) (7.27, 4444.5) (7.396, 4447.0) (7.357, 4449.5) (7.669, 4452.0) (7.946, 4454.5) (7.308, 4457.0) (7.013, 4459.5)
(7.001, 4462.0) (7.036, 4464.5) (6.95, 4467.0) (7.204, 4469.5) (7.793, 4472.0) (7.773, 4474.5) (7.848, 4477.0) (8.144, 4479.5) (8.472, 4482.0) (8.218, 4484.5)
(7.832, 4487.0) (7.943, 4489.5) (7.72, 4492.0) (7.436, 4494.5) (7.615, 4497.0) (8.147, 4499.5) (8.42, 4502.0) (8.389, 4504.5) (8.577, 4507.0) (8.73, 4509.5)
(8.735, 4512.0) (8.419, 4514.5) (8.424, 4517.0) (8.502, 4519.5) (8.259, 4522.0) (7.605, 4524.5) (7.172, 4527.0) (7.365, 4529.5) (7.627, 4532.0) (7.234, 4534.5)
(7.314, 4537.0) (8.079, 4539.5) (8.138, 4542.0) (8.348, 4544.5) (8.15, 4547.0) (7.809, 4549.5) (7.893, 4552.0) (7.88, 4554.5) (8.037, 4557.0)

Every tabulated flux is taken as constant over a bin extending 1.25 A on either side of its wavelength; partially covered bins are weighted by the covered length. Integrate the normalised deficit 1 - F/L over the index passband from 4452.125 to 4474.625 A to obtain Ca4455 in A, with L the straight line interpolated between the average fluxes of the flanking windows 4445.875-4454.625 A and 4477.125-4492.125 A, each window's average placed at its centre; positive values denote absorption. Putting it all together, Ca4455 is 1.2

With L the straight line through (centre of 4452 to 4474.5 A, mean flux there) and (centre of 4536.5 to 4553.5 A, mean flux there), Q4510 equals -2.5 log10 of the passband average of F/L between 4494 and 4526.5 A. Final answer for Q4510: -0.07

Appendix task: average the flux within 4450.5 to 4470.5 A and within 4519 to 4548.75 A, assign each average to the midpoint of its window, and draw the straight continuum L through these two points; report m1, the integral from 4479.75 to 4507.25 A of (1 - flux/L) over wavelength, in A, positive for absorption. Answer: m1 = -2.0 A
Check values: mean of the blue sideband 7.27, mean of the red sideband 7.8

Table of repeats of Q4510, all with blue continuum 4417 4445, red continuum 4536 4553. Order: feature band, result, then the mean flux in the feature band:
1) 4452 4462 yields 0.01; 7.4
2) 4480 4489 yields -0.07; 8.15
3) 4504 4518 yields -0.10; 8.56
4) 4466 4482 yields -0.02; 7.7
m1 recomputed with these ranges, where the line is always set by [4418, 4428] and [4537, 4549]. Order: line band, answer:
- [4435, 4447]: 0.3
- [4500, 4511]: -0.9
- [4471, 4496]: -0.6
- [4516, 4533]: 0.2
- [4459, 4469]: 0.8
